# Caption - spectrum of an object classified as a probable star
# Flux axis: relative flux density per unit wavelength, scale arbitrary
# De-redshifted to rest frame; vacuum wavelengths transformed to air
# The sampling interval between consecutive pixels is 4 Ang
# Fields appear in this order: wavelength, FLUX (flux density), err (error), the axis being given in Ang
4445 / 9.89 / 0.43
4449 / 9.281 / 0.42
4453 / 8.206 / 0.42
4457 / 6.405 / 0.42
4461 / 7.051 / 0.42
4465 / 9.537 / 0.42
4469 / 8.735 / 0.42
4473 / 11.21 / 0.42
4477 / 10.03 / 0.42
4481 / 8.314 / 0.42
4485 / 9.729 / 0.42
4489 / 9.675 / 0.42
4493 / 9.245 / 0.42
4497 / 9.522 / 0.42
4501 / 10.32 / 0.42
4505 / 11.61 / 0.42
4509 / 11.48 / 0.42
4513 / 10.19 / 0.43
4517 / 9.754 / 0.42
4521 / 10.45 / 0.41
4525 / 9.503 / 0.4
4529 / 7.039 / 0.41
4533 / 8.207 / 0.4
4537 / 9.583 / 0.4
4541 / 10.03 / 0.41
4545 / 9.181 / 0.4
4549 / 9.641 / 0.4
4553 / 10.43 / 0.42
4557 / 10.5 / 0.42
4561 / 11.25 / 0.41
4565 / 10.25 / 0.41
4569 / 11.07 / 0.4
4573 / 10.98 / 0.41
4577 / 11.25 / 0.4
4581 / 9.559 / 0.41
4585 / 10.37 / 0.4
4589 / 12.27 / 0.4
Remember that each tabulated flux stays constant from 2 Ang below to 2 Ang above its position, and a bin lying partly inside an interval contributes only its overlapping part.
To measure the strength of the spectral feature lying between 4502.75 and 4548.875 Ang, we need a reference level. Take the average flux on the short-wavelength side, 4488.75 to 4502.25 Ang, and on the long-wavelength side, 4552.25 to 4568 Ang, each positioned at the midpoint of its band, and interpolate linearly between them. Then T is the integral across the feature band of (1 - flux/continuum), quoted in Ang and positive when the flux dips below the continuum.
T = 1.71 Ang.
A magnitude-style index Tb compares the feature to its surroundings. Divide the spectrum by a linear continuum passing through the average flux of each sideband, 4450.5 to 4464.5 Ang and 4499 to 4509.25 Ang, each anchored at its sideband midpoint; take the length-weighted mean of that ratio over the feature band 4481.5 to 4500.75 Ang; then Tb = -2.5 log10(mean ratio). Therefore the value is 0.06 mag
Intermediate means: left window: 7.54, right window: 11.1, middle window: 9.52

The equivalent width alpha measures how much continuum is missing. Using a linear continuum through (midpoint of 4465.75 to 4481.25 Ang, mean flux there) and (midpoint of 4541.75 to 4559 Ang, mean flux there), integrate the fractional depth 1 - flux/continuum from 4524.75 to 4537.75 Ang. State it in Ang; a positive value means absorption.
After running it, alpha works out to 2.0 Ang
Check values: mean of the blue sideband 9.71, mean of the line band 8.36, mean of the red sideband 9.94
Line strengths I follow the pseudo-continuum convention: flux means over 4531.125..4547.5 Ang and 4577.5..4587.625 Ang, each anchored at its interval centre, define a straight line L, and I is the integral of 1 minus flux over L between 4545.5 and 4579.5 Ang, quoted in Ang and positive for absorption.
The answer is -2.6 Ang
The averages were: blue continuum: 9.27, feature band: 10.6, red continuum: 10.3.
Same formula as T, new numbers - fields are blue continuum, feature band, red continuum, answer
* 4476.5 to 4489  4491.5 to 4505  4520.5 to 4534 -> -1.3 Ang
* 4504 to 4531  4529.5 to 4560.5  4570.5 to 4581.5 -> 2.2 Ang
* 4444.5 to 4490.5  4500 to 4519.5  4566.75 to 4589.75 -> -2.0 Ang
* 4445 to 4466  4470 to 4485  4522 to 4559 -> -2.2 Ang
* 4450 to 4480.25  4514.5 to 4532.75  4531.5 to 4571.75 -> 0.9 Ang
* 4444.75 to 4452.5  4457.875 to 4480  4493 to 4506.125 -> 1.2 Ang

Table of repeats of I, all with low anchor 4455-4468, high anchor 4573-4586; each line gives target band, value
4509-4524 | -2.1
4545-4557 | -0.2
